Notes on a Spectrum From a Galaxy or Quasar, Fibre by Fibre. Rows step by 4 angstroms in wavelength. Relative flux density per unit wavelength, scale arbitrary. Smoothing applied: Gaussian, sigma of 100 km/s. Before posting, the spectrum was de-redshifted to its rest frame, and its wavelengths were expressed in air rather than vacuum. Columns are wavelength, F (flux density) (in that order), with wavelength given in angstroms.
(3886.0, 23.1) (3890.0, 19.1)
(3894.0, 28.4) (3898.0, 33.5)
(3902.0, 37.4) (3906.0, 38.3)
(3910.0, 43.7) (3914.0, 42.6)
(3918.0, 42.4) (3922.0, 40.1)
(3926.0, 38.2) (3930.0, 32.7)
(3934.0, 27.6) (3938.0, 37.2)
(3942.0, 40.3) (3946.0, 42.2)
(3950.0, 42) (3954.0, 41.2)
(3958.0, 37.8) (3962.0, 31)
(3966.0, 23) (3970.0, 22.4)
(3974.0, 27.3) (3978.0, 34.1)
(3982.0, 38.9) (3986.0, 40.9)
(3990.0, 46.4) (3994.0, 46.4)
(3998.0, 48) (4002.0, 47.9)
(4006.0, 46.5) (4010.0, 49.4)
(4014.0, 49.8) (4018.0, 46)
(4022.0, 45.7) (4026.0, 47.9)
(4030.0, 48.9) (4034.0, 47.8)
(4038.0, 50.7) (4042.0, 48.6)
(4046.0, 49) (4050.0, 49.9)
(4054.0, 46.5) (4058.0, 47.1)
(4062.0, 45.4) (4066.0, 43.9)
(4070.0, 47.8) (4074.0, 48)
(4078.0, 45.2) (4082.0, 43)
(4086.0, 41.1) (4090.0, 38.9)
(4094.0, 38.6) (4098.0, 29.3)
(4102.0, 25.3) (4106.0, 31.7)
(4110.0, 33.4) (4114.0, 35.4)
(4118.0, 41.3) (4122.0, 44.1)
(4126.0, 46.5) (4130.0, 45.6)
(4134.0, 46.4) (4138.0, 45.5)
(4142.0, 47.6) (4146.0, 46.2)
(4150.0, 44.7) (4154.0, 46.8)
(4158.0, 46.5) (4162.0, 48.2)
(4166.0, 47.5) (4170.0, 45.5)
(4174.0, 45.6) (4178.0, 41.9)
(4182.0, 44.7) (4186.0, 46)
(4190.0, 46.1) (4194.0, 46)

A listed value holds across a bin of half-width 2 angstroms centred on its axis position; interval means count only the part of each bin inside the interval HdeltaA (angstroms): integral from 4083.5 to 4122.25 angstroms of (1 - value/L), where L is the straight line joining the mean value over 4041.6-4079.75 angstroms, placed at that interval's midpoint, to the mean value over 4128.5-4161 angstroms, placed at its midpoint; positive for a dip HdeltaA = 9.16 angstroms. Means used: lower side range 47.1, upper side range 46.2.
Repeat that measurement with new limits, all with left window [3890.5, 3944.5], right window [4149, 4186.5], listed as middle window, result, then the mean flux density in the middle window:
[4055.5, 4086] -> -2.4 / 45.5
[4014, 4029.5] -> -2.6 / 47.2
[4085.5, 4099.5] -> 2.0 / 36.8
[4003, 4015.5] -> -2.6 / 48.5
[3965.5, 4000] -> 1.9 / 37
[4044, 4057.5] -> -2.2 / 48.3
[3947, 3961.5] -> -0.6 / 39.5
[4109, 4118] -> 1.6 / 36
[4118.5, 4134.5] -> -0.3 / 45.2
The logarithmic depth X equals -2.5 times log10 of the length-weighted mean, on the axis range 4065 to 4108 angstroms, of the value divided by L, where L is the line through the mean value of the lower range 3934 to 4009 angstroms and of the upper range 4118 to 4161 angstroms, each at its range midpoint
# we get 0.109 mag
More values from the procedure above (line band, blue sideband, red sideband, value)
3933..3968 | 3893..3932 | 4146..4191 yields 0.09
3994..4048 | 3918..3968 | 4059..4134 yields -0.24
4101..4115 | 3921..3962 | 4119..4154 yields 0.37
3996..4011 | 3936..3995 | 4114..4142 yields -0.24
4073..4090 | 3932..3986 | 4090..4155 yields -0.12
